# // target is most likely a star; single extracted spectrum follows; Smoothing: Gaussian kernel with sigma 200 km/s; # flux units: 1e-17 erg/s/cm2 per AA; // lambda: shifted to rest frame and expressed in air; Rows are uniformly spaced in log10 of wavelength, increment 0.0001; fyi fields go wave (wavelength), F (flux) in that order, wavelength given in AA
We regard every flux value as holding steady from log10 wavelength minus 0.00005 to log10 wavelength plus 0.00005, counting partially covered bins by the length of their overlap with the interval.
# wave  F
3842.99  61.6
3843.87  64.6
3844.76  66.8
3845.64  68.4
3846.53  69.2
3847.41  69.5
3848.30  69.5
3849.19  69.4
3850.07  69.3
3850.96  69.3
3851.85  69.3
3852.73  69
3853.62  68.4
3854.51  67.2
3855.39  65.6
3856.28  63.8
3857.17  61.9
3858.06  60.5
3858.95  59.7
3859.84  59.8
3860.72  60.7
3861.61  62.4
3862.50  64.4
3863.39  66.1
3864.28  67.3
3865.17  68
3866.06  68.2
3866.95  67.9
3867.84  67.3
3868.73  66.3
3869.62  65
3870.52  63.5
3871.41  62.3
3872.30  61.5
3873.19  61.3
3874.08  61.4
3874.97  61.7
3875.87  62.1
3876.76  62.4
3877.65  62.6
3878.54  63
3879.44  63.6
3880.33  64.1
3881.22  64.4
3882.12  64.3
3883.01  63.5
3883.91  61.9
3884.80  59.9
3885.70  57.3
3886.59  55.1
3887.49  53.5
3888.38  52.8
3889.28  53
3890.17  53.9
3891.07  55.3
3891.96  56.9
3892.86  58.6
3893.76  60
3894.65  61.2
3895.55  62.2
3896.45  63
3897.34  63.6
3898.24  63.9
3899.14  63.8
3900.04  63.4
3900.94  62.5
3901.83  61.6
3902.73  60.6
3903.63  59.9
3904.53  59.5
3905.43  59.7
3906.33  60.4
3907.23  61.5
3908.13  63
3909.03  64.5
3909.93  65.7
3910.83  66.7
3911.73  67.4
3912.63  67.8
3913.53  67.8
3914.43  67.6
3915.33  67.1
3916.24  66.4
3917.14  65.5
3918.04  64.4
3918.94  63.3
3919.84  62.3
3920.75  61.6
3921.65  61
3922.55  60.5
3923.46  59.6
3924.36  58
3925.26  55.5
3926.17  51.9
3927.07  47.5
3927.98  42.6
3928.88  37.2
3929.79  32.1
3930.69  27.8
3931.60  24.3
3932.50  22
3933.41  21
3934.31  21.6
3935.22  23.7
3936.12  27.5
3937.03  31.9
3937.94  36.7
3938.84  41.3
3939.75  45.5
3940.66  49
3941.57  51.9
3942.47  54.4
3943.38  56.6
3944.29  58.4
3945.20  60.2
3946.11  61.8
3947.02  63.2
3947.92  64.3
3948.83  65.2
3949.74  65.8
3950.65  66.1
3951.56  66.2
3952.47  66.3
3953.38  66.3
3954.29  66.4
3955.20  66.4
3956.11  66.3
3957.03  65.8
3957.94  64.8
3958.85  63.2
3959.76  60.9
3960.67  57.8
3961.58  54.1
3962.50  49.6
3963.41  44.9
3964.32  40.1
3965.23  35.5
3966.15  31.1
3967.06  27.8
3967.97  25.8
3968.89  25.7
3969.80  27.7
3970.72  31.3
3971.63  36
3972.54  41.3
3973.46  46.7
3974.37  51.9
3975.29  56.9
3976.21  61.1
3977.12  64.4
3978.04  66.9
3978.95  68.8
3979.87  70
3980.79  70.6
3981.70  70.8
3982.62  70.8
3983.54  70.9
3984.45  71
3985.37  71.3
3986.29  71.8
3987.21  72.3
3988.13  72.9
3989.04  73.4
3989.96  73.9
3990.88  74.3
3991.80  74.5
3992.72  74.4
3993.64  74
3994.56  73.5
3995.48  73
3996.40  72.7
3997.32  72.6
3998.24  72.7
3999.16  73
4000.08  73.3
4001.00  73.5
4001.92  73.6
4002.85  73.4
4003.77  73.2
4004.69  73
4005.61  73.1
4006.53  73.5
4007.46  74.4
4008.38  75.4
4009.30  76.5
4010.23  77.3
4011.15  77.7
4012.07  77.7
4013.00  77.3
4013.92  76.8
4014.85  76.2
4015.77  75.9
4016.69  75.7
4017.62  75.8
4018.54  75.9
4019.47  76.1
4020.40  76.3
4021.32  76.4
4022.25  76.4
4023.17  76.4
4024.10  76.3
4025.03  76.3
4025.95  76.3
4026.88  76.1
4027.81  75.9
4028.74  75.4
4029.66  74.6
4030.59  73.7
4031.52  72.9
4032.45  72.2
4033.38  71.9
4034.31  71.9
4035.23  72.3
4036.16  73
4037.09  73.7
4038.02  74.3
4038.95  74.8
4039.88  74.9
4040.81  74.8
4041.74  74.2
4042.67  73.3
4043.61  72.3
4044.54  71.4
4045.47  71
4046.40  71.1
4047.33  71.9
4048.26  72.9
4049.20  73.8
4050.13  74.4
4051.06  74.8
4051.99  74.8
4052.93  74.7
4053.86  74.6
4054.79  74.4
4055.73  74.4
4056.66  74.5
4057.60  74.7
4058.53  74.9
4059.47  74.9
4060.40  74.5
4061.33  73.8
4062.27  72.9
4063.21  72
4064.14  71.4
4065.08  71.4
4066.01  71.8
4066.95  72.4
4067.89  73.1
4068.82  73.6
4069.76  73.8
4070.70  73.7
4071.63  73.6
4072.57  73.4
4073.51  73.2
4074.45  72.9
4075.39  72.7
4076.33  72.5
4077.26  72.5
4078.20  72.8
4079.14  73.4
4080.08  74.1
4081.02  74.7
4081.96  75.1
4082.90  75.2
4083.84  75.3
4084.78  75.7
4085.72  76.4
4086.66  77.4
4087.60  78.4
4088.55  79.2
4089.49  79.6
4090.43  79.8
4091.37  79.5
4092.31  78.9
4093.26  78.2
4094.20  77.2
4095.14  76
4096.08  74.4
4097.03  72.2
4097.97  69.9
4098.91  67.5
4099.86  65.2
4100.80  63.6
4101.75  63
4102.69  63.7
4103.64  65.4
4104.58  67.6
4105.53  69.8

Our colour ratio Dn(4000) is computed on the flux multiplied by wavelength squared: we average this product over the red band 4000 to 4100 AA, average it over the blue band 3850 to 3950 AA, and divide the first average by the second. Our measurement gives 1.38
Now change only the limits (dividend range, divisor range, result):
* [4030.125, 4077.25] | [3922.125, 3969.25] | 1.59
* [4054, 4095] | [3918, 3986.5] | 1.53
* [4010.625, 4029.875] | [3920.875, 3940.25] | 2.00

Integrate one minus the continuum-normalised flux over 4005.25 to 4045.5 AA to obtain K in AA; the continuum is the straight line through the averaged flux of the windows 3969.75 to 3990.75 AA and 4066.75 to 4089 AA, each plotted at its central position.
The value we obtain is -4.2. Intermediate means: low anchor 62.3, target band 74.9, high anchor 74.4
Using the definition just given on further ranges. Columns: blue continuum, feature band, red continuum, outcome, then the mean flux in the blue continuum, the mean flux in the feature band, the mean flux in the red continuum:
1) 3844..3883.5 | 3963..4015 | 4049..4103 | 4.59 AA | 65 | 64.1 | 73.8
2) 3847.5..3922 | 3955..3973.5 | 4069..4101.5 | 6.01 AA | 63.1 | 45.5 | 74.3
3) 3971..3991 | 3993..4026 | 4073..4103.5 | -3.99 AA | 64.5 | 75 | 73.6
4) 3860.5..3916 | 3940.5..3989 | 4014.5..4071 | 7.74 AA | 62.4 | 57.3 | 74.1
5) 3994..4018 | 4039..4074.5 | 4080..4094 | 1.31 AA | 74.6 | 73.4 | 77.2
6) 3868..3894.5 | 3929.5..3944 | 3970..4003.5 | 6.38 AA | 60.5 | 35.8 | 66.8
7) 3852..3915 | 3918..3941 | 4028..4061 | 7.92 AA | 62.6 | 43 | 73.7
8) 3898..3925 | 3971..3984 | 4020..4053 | 1.67 AA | 63.2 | 60.2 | 74.1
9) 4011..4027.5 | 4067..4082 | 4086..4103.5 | 0.17 AA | 76.4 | 73.4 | 73.4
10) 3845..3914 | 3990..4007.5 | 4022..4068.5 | -0.65 AA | 63.2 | 73.4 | 73.8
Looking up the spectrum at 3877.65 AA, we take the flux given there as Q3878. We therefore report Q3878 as 62.6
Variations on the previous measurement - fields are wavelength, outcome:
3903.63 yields 59.9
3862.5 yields 64.4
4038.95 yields 74.8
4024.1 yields 76.3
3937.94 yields 36.7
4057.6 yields 74.7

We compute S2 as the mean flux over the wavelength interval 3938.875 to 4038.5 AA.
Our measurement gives 65.7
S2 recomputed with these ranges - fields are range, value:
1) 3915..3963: 53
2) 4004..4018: 75.7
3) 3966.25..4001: 62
